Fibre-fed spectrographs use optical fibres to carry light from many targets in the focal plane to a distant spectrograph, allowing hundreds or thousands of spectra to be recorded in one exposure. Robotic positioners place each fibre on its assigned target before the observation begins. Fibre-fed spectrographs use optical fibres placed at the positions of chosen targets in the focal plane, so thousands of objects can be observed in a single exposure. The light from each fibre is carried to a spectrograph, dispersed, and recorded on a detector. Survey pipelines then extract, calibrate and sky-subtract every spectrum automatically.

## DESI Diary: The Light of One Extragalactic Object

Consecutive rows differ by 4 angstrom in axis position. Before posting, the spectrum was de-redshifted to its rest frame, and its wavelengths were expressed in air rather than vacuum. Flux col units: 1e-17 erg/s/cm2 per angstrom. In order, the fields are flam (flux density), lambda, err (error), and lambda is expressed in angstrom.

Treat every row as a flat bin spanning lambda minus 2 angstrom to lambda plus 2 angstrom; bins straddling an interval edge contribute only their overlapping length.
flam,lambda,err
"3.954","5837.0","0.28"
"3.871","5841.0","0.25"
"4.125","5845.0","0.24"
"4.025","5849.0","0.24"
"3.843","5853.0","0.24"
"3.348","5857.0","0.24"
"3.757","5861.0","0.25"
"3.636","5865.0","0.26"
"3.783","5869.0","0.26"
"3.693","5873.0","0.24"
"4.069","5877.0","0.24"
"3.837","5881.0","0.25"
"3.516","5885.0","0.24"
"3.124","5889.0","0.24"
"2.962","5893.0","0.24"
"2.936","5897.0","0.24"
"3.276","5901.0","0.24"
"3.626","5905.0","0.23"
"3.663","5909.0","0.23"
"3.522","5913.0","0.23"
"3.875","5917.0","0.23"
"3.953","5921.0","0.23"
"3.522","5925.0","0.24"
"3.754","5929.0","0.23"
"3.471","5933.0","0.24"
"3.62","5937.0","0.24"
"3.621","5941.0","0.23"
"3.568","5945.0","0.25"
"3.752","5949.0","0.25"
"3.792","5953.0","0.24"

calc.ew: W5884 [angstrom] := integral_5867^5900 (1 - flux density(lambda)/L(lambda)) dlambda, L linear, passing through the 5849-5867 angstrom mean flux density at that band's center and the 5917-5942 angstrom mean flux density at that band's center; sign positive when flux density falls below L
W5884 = 1.8 angstrom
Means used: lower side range 3.69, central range 3.48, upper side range 3.68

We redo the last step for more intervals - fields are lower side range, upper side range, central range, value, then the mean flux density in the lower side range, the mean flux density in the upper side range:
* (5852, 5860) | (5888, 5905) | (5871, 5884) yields -1.9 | 3.58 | 3.14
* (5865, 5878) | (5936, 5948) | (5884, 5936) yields 3.0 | 3.8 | 3.61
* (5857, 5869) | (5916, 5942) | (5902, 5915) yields 0.3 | 3.65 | 3.68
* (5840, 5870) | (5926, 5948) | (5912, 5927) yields -0.3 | 3.8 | 3.61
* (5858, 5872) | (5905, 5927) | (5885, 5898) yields 2.1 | 3.7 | 3.7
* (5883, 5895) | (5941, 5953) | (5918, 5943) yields -0.9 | 3.2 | 3.68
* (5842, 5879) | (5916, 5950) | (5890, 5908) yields 2.5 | 3.81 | 3.67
